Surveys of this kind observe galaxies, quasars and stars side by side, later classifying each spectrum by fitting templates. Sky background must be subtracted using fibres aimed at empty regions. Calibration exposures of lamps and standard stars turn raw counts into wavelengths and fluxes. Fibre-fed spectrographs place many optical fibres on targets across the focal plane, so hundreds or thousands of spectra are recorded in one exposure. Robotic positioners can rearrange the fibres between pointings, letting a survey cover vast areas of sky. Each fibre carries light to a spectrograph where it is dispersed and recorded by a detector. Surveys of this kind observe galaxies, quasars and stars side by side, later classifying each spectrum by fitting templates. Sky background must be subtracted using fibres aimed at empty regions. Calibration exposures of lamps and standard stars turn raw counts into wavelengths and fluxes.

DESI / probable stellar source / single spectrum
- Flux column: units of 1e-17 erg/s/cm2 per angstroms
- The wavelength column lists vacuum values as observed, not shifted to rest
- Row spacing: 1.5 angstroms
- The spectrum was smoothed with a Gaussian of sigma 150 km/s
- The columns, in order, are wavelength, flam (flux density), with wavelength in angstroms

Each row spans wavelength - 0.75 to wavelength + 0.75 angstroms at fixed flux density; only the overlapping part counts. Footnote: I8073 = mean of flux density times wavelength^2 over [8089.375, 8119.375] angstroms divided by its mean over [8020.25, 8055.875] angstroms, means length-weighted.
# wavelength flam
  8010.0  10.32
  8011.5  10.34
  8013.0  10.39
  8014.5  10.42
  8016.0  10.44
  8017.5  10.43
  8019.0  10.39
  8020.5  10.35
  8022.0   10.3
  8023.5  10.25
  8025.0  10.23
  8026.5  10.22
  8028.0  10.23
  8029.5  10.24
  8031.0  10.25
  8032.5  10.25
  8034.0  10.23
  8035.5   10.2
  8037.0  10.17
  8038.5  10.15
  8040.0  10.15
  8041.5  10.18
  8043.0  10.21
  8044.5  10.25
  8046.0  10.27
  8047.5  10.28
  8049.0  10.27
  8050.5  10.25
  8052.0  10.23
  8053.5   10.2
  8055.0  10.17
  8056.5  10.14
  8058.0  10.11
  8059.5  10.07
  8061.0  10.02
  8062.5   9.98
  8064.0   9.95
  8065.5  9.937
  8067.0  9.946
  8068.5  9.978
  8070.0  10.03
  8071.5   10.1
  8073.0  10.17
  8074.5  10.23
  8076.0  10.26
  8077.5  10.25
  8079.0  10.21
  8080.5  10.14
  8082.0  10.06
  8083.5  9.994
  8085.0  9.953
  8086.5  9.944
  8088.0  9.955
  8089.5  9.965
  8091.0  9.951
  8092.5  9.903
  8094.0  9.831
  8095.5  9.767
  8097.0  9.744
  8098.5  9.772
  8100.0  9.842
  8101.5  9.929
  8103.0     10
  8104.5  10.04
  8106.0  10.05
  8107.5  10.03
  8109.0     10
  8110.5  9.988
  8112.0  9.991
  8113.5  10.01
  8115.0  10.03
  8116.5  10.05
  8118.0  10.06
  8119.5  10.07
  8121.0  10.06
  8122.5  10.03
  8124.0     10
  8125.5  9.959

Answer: 0.99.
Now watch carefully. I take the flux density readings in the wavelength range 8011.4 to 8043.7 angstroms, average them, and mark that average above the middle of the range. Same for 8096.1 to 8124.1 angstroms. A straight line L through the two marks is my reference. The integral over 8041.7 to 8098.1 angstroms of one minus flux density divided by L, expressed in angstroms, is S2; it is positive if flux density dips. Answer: 0.3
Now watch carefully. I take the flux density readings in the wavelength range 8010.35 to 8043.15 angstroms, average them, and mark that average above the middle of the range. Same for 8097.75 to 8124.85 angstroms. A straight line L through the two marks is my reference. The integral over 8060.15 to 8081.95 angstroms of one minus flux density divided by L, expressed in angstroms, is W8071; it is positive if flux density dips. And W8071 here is 0.1 angstroms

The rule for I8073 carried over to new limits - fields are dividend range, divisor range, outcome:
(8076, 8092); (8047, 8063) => 1.00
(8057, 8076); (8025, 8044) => 0.99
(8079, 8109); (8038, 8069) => 0.99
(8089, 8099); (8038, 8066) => 0.98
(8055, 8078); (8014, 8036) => 0.99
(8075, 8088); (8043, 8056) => 0.99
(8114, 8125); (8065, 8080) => 1.00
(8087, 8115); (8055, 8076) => 1.00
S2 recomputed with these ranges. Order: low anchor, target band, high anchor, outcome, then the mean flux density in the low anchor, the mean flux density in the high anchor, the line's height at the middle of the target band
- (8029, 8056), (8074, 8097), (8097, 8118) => 0.1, 10.2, 9.97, 10.1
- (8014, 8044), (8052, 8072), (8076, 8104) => 0.1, 10.3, 9.96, 10.1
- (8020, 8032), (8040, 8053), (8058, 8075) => -0.1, 10.3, 10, 10.1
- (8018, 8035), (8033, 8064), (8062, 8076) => -0.1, 10.3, 10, 10.2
